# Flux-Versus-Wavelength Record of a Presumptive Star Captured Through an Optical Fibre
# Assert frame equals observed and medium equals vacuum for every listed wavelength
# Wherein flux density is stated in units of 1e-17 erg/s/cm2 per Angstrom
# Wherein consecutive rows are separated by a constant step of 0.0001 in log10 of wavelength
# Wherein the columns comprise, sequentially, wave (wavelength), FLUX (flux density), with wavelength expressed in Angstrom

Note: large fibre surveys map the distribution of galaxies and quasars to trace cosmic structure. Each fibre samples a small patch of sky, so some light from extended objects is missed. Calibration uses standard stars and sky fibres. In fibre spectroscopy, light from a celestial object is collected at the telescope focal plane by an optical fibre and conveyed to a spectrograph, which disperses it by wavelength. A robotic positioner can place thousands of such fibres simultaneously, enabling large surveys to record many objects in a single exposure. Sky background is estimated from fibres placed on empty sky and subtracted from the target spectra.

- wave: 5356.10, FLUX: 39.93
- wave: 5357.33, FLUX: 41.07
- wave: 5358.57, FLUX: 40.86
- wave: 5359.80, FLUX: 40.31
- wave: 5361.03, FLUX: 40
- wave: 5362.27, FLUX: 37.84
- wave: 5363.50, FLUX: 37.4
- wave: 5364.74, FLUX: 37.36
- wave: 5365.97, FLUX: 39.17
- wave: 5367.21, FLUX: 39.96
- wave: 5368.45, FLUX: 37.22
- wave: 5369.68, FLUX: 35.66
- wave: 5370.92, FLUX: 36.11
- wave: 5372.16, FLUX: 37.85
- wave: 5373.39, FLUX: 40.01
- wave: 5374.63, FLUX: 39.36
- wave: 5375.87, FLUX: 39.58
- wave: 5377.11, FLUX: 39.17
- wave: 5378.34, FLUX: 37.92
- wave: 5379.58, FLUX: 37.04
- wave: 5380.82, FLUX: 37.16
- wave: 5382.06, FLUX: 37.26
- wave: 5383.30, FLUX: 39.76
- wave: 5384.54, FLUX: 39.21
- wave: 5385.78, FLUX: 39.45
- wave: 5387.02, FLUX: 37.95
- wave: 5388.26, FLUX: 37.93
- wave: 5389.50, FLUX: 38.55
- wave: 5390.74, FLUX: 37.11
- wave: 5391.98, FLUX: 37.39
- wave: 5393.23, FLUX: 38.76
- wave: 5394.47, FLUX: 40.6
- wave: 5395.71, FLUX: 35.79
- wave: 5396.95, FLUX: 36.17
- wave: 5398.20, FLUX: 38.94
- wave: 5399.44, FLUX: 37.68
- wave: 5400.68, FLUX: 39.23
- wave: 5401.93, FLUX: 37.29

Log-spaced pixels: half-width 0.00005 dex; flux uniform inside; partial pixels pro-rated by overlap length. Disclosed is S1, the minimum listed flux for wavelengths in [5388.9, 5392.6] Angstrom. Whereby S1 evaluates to 37.11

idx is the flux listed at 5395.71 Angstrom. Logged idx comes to 35.79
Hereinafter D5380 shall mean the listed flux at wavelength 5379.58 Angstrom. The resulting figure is 37.04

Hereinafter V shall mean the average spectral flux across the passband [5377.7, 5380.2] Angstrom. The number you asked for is 37.6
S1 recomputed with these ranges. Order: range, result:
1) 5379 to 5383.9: 37.04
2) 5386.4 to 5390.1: 37.93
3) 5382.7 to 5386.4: 39.21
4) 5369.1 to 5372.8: 35.66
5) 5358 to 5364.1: 37.4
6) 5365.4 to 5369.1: 37.22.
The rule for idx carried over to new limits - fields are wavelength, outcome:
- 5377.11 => 39.17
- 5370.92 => 36.11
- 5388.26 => 37.93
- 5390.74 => 37.11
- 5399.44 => 37.68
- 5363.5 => 37.4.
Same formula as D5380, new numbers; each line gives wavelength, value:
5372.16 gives 37.85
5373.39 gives 40.01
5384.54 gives 39.21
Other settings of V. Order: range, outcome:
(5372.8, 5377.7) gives 39.5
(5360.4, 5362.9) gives 39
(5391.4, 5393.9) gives 38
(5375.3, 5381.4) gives 38.2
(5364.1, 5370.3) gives 37.9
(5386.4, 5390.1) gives 38.2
